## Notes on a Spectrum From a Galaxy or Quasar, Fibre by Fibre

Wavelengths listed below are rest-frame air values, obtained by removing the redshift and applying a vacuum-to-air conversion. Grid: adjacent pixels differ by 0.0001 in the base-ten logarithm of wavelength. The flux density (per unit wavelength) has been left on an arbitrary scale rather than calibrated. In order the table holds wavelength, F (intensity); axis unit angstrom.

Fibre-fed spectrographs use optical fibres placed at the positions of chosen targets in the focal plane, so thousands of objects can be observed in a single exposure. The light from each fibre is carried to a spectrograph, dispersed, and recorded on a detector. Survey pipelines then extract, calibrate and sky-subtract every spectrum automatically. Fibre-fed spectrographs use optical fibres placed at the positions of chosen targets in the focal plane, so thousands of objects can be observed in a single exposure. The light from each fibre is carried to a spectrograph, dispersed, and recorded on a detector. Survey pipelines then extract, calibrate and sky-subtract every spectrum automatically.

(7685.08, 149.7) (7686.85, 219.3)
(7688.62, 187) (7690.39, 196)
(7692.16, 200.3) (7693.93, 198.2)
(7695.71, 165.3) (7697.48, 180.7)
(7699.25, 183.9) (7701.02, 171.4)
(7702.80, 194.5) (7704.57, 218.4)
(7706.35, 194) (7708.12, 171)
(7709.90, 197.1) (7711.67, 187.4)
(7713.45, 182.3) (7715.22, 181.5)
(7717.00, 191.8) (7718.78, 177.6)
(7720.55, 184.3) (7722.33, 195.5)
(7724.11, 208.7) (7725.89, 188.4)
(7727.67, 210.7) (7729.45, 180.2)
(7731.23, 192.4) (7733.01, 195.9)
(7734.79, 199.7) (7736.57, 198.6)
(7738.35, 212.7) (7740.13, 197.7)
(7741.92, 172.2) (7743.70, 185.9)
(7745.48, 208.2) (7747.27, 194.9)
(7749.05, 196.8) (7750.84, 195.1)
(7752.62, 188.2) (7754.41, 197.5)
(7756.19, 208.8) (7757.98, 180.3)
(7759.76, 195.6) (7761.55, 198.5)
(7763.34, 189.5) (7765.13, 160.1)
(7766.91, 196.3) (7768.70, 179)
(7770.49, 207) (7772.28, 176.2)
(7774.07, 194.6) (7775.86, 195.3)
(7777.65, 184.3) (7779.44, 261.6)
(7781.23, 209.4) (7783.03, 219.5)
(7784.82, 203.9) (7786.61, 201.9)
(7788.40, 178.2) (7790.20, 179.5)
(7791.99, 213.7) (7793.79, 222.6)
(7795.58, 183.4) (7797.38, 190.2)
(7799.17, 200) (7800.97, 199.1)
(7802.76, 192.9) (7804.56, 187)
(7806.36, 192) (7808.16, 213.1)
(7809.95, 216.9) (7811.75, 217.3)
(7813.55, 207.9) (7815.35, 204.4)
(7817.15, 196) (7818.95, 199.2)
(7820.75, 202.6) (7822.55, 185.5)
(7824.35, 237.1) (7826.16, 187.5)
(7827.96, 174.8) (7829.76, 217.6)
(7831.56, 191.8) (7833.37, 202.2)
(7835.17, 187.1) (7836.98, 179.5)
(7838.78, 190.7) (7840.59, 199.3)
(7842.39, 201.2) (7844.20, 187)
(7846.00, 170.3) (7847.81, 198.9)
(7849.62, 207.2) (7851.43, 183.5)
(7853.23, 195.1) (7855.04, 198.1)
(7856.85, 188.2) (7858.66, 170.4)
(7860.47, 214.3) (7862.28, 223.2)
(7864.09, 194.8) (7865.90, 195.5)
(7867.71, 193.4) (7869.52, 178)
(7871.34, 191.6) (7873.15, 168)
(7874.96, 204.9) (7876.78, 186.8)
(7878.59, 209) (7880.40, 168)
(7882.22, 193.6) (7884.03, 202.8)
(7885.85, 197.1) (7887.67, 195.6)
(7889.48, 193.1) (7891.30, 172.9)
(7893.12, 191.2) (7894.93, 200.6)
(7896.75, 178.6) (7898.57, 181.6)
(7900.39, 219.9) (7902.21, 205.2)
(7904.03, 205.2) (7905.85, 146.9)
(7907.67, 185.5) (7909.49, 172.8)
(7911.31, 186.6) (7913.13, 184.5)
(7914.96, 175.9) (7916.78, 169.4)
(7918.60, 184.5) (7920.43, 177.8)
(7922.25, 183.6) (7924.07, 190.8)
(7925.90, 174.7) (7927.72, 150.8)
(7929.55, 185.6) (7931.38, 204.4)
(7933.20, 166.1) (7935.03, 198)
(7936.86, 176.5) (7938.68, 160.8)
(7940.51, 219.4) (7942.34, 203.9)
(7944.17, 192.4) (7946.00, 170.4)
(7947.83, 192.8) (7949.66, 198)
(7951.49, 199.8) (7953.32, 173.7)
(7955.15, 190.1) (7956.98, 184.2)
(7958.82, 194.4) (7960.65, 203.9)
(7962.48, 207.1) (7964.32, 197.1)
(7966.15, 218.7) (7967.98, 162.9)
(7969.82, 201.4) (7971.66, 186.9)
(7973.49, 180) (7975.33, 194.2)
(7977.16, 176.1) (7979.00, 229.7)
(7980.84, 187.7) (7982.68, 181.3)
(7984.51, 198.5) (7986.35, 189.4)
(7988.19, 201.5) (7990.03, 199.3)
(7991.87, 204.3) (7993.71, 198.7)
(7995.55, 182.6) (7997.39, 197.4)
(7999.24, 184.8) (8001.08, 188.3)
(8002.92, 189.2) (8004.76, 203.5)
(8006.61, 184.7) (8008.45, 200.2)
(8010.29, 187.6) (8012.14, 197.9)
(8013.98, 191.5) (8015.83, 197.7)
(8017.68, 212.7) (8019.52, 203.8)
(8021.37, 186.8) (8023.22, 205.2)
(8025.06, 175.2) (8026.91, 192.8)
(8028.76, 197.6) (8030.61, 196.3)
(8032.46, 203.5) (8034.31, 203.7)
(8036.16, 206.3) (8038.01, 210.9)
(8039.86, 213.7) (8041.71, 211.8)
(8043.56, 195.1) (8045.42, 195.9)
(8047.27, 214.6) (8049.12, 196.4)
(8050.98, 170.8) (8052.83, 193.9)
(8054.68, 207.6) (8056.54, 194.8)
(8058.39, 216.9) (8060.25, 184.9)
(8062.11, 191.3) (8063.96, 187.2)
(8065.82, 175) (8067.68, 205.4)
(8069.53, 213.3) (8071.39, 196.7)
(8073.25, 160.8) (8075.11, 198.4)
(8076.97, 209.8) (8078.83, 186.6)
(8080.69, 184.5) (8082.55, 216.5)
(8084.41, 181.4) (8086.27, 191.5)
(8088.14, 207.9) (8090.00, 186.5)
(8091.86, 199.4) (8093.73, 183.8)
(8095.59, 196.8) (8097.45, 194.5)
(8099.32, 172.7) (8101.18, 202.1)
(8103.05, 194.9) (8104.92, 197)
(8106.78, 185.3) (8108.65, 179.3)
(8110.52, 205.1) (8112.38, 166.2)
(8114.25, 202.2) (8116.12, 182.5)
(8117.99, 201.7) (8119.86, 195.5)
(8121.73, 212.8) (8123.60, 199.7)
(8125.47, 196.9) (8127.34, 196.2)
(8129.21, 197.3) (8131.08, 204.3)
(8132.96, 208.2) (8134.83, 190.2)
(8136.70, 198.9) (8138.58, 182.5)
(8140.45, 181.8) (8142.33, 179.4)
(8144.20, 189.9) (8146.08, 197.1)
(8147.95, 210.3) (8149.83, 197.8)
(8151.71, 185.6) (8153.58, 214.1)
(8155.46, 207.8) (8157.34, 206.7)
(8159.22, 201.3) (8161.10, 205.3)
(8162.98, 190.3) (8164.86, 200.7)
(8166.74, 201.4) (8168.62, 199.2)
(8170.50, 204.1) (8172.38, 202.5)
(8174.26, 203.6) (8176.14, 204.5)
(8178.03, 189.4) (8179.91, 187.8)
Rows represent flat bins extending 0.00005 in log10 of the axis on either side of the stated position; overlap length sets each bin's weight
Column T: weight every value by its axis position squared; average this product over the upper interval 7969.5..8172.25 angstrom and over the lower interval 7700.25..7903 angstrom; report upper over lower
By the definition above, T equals 1.1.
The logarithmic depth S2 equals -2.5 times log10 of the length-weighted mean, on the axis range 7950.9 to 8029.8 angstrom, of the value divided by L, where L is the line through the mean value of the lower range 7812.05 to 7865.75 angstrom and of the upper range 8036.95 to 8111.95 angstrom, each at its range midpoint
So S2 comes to 0.01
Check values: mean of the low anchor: 197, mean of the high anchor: 195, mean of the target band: 194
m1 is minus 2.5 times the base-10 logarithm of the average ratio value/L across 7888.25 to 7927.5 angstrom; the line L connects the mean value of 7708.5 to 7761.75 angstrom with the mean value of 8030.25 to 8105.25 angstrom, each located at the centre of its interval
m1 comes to 0.060 mag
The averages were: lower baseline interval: 193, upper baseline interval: 196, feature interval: 184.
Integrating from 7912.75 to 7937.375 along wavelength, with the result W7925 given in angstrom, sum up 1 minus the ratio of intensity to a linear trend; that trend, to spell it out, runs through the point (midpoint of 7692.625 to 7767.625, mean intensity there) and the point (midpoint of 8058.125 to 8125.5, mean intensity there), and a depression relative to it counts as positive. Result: 1.6 angstrom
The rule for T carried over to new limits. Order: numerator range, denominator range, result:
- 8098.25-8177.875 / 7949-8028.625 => 1.05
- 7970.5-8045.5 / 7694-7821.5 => 1.07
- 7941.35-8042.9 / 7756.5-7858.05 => 1.04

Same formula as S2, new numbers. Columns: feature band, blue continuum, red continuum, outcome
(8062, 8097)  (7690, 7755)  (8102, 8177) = 0.02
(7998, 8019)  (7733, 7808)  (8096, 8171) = 0.01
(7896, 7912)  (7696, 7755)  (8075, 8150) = 0.03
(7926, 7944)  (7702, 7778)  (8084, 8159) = 0.05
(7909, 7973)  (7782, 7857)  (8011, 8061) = 0.07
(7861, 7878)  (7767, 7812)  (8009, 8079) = 0.03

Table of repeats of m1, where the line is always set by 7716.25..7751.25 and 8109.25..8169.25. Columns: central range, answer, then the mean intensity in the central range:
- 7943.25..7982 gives 0.02 mag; 192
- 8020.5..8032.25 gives 0.02 mag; 193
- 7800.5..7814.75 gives -0.05 mag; 203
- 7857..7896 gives 0.02 mag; 192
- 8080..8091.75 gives 0.01 mag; 195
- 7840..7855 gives 0.01 mag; 193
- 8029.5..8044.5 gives -0.05 mag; 205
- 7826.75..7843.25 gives 0.01 mag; 194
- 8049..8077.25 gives 0.02 mag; 194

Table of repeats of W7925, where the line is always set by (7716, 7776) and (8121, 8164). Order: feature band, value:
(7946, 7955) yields 0.3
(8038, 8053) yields -0.3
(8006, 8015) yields 0.2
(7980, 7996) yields 0.2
